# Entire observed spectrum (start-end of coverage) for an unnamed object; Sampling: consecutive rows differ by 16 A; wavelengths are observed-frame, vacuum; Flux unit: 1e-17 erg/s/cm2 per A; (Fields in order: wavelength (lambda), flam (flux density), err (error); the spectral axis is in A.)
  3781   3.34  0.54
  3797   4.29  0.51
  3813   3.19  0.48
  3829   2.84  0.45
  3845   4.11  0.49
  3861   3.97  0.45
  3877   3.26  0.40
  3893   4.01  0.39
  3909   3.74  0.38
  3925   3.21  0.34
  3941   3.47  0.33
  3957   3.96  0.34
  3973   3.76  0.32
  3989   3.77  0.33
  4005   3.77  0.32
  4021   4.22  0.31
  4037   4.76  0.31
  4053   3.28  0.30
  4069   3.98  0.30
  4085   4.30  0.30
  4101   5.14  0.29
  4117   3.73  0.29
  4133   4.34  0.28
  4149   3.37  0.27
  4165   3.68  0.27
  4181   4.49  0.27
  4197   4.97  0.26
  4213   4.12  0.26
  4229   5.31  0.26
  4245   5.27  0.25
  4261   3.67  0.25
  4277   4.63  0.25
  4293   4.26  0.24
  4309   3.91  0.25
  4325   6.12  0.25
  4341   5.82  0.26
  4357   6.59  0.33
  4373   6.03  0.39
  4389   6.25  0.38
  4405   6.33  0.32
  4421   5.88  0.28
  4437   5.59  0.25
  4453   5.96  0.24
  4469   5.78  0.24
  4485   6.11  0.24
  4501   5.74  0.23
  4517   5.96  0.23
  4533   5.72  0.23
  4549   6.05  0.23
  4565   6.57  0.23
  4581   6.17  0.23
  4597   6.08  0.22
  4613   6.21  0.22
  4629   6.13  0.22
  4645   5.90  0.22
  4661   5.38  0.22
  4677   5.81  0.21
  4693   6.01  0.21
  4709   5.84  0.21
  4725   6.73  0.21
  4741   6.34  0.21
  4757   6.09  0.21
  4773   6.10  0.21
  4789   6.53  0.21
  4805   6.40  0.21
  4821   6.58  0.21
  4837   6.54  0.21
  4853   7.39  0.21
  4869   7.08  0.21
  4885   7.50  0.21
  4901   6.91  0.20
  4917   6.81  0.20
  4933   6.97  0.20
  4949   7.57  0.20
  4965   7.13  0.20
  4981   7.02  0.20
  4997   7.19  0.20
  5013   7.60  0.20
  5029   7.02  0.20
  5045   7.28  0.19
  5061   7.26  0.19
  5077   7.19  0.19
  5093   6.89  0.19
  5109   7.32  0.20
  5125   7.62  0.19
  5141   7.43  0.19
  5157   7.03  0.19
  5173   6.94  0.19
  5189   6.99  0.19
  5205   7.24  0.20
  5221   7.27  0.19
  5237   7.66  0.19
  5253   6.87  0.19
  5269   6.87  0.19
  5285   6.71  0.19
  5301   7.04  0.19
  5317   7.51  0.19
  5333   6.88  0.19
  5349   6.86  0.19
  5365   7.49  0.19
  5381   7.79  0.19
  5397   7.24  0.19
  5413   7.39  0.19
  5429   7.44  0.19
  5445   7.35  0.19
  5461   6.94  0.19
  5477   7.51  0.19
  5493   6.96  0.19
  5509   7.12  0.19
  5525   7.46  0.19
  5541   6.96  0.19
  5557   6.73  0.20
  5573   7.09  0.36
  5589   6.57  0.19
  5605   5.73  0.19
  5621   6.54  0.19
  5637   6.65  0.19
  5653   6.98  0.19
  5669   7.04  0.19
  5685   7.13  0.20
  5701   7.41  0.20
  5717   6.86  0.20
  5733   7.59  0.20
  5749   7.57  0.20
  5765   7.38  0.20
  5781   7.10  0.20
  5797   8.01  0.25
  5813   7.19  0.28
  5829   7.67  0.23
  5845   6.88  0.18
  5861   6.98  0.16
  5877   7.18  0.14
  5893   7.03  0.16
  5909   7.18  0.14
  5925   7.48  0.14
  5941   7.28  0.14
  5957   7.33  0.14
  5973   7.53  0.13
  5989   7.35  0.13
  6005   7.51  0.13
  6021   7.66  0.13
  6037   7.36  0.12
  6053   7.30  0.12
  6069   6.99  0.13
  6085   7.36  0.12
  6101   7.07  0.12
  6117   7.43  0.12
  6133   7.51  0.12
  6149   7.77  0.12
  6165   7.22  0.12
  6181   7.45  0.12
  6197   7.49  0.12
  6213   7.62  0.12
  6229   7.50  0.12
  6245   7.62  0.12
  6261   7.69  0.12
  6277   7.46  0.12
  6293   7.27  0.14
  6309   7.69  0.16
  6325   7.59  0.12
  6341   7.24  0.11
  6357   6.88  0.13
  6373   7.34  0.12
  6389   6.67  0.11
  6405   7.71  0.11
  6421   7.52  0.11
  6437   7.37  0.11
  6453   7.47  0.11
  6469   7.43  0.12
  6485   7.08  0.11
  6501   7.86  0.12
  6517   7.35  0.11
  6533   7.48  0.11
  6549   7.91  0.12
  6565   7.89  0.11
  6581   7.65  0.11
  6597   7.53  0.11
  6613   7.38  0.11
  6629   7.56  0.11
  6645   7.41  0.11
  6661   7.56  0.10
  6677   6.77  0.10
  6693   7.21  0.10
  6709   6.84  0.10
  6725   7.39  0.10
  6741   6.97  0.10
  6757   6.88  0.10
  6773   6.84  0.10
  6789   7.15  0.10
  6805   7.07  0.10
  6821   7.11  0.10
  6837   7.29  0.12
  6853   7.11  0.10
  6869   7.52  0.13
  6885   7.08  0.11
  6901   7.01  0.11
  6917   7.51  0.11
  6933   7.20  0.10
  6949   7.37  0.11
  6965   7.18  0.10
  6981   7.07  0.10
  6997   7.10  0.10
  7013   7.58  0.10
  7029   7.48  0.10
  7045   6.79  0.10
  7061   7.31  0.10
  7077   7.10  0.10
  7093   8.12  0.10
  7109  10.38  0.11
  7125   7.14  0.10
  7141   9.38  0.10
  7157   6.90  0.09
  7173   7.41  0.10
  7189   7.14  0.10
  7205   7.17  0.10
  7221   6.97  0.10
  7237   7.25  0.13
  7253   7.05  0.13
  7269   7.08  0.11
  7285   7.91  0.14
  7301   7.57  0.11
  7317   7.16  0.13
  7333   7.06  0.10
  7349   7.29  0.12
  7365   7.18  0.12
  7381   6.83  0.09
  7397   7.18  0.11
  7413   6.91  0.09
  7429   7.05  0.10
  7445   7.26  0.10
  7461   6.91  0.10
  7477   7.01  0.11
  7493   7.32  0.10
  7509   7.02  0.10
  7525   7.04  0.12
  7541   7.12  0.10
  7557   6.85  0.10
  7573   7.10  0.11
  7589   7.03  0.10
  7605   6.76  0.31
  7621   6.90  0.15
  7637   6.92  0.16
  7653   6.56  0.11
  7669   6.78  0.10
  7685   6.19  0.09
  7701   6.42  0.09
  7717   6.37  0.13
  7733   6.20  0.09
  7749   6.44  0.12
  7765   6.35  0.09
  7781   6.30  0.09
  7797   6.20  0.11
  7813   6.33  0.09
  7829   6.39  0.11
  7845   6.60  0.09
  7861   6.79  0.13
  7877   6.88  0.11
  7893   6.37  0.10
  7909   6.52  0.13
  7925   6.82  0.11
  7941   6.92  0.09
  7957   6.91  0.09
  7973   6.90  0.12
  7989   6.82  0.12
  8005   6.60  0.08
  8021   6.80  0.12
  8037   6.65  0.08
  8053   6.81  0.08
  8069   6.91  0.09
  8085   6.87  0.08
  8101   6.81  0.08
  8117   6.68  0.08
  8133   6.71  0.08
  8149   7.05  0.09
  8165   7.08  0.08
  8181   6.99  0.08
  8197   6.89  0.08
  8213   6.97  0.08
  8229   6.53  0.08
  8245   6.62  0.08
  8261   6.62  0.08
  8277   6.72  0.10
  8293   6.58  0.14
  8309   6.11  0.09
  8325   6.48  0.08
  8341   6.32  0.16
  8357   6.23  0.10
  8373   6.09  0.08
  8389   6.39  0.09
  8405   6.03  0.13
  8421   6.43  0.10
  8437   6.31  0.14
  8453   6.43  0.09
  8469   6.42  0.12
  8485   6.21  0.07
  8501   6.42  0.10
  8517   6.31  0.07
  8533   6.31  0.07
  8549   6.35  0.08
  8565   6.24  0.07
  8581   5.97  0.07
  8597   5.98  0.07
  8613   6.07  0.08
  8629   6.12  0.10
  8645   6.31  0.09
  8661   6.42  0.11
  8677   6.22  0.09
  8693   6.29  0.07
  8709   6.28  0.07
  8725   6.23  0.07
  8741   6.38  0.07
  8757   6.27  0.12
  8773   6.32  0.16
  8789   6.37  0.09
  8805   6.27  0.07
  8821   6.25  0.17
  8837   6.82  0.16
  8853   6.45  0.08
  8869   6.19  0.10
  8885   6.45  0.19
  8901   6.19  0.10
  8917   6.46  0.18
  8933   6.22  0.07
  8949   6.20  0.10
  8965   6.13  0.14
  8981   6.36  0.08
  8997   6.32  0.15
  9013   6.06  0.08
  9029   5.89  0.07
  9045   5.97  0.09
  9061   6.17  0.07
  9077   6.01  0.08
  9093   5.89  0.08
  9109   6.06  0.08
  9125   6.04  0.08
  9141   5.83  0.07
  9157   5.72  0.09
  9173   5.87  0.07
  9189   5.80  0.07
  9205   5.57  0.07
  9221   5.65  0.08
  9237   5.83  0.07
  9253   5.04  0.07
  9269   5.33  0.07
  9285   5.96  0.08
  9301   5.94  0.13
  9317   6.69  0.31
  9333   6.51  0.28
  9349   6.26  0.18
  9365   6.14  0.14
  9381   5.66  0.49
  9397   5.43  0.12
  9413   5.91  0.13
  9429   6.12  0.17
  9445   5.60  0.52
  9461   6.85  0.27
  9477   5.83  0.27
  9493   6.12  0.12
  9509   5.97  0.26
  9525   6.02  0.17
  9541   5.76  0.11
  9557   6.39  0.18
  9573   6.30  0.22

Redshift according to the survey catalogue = 0.08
